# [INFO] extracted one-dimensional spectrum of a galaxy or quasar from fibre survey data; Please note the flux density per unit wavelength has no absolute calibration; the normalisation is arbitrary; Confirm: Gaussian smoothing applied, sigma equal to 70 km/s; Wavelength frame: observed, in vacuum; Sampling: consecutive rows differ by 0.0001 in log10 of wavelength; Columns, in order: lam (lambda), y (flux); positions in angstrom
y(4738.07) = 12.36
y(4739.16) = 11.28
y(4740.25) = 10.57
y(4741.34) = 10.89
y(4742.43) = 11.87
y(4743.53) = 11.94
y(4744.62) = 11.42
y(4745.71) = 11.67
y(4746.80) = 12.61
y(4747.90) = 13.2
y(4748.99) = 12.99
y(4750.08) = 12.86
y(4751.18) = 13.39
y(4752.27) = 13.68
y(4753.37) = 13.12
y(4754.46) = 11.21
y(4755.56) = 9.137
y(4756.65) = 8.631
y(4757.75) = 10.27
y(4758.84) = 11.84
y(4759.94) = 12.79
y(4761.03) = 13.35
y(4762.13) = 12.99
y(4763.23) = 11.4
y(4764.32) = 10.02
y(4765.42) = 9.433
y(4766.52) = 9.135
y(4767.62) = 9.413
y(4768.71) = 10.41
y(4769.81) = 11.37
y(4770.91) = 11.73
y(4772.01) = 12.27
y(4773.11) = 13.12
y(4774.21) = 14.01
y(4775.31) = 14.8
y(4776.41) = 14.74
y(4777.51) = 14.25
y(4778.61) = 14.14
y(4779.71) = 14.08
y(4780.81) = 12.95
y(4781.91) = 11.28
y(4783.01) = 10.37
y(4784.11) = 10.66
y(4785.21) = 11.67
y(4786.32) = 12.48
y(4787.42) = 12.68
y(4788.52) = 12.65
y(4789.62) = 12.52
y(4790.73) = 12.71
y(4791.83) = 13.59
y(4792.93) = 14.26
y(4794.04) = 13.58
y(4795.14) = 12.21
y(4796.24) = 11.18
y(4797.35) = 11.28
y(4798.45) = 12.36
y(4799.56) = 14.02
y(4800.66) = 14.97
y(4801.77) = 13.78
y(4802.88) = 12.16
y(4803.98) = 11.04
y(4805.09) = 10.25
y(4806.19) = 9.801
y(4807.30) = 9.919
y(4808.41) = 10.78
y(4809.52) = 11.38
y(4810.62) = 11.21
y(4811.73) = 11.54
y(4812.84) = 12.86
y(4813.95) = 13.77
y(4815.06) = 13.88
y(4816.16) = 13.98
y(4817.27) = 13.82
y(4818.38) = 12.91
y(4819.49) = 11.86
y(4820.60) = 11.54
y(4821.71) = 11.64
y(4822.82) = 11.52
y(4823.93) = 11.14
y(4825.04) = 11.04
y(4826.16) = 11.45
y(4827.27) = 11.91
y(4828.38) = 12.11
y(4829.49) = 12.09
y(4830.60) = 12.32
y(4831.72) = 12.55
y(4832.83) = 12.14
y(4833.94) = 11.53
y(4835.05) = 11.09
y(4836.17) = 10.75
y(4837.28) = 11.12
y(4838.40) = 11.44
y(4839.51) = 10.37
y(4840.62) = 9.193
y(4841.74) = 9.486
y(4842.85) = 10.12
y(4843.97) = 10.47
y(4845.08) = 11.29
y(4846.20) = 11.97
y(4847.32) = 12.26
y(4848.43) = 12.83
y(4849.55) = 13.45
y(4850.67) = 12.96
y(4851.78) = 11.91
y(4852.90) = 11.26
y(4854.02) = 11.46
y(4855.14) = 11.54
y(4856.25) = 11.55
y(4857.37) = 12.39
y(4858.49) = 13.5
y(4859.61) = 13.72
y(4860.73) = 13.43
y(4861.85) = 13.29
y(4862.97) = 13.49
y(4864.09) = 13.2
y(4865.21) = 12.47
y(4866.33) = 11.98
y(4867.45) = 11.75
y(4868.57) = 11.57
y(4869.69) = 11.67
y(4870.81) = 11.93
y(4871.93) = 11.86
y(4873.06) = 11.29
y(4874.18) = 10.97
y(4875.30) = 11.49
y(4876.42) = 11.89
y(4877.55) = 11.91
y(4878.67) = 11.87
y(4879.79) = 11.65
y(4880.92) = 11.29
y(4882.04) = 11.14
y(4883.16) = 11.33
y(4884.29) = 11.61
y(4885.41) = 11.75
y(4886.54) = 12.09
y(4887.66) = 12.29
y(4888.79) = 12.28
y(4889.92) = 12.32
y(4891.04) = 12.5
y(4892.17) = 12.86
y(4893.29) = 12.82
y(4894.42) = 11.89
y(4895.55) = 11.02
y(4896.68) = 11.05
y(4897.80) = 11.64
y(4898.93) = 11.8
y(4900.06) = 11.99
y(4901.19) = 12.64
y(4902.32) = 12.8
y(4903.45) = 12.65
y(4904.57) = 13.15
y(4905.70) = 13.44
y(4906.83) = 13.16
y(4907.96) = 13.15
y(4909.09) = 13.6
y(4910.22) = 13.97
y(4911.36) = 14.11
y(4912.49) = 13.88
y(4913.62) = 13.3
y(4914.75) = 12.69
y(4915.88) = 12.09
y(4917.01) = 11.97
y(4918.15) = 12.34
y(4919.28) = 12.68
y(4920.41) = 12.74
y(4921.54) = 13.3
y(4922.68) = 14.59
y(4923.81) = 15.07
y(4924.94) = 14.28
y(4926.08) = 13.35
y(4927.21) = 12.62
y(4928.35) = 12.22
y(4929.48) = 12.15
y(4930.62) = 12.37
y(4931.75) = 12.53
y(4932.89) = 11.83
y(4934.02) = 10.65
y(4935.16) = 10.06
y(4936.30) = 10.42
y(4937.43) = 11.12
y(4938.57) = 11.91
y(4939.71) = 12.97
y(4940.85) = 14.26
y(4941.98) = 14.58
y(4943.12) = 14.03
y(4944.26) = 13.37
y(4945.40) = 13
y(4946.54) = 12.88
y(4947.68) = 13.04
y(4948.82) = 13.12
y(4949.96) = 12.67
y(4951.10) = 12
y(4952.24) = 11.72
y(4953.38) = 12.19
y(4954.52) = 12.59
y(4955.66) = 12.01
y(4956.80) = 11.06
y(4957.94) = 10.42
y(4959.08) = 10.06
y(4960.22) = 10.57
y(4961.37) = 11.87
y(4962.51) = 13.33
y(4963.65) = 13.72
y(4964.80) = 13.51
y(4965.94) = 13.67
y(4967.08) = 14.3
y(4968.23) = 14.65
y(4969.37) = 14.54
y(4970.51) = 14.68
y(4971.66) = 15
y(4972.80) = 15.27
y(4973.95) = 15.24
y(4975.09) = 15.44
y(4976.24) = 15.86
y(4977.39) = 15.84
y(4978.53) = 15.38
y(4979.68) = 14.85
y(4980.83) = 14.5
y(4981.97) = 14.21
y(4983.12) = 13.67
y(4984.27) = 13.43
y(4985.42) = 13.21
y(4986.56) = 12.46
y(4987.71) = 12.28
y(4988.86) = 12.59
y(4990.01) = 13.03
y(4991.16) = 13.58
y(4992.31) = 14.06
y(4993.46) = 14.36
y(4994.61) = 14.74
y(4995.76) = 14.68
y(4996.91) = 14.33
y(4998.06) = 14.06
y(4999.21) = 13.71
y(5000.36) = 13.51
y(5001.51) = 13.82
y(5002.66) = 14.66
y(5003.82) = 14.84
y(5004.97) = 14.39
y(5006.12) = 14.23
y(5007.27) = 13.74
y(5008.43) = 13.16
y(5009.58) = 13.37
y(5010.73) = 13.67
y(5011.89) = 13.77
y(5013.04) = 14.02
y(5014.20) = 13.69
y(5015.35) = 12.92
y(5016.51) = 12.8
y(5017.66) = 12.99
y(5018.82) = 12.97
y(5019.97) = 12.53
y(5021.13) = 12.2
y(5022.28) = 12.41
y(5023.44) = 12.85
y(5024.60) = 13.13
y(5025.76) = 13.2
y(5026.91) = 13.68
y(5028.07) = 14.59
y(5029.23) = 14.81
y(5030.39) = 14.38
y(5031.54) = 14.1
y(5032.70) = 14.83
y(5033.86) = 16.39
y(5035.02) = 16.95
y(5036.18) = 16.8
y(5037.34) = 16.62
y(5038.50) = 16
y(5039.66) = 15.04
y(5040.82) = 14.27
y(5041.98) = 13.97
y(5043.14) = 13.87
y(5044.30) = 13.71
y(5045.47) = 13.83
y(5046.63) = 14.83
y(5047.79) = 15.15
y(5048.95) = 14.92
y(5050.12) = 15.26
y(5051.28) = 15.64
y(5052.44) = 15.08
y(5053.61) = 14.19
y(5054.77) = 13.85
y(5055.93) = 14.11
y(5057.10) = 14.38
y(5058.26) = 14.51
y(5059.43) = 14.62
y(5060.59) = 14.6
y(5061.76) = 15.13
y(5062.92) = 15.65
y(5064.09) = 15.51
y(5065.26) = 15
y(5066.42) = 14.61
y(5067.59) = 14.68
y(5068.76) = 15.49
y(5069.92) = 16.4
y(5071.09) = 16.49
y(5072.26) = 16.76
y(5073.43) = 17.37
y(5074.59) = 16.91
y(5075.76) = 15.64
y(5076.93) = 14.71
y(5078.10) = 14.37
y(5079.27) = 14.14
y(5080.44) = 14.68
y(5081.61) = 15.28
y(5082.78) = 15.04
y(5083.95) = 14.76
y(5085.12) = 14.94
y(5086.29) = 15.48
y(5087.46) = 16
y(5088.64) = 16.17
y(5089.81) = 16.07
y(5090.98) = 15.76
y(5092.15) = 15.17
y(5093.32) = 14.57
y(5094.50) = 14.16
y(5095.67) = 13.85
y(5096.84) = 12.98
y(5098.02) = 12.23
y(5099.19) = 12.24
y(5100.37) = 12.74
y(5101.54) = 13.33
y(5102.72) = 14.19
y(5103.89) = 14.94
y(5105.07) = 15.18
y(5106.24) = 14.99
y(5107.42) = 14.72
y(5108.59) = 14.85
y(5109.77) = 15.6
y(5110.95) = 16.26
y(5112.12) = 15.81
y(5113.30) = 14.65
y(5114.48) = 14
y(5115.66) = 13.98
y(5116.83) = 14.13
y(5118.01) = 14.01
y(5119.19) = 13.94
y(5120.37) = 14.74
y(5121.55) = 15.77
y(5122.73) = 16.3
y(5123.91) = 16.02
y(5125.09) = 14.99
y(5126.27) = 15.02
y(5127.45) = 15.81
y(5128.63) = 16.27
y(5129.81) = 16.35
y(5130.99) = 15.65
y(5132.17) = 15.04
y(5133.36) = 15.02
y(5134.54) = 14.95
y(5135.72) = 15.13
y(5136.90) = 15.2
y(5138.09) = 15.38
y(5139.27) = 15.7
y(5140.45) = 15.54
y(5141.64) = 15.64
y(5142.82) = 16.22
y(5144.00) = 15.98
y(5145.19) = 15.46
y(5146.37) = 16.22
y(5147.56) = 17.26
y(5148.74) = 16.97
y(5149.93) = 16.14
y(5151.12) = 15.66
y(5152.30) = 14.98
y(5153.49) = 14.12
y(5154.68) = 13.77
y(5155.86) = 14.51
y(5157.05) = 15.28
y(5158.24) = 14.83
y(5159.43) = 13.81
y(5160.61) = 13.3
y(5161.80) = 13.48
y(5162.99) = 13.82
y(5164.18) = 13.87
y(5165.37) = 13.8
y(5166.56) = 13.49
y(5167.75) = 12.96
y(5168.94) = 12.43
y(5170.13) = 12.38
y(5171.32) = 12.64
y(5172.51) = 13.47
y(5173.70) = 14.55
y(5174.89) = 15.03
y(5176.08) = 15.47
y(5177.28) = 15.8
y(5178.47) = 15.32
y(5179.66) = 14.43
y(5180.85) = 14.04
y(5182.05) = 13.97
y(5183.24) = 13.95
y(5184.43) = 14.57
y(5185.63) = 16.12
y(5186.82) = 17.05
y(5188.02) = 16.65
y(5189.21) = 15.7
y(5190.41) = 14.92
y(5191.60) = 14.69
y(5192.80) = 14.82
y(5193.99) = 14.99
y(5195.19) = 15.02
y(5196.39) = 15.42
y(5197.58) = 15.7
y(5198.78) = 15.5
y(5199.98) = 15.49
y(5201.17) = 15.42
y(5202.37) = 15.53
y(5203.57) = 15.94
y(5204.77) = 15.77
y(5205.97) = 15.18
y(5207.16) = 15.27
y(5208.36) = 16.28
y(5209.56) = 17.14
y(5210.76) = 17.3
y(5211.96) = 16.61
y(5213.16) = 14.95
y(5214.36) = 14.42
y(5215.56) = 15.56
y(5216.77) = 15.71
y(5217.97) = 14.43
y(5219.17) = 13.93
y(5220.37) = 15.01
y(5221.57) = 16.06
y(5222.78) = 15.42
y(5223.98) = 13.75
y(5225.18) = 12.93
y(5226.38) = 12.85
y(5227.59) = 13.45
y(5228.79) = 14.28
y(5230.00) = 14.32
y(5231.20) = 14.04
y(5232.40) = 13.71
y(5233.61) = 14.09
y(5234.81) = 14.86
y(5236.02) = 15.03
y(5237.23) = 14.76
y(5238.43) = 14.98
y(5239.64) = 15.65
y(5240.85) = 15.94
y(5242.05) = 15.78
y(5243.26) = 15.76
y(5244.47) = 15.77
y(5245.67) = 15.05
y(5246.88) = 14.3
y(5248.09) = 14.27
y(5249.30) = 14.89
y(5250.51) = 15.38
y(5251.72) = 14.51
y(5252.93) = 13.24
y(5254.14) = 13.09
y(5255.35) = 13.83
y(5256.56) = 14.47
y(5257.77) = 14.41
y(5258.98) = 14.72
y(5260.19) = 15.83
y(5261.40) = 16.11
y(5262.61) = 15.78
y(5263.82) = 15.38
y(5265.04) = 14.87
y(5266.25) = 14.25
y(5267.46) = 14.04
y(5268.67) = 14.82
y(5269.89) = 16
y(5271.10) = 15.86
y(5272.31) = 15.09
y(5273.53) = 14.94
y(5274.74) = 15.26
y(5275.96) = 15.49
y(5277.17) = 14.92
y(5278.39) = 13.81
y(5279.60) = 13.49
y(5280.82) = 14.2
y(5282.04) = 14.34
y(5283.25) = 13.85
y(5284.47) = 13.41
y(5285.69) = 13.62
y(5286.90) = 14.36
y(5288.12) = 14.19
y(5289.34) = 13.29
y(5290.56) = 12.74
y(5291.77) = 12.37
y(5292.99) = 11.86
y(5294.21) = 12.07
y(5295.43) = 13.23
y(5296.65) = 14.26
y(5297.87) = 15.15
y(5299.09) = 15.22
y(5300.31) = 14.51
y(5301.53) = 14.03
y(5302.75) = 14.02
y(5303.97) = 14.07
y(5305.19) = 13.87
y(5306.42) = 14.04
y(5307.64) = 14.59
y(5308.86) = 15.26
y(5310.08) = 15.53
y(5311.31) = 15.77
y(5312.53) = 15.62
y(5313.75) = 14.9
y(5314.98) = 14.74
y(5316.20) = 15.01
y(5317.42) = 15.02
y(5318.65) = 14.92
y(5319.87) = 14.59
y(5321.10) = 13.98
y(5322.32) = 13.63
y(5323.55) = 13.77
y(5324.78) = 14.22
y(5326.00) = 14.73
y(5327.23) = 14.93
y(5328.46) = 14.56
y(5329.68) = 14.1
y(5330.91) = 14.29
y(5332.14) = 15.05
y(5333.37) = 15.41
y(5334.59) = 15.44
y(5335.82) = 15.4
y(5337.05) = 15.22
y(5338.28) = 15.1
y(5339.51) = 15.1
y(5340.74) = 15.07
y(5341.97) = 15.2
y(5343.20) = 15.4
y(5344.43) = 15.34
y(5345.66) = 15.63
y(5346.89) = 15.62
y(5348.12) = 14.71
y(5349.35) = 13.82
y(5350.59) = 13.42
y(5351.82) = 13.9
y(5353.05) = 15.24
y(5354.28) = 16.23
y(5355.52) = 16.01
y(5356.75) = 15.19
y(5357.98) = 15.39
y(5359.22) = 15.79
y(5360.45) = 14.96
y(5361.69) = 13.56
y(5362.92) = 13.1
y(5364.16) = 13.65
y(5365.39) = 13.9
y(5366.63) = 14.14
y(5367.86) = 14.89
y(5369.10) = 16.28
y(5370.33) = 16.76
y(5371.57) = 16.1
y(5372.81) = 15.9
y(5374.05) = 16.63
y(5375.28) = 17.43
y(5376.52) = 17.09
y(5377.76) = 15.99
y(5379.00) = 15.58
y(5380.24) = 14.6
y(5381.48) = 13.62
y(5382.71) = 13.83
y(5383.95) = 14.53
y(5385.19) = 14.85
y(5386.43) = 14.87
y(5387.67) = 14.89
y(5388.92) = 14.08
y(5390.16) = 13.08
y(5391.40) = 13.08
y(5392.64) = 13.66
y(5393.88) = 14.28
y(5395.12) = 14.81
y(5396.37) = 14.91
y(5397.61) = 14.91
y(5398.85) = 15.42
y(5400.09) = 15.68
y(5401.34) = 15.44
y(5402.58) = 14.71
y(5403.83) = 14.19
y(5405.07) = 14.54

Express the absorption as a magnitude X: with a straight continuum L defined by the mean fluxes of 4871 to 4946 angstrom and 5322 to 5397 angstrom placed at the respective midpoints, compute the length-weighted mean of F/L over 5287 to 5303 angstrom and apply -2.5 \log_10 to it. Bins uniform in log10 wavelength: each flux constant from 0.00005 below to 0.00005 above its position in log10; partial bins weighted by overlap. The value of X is 0.07 mag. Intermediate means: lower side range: 12.4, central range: 13.6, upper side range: 14.9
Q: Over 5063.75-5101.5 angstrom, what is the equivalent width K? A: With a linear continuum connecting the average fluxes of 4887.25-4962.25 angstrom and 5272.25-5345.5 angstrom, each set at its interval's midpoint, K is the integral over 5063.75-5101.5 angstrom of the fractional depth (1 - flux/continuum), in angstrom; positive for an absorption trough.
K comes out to -4.7 angstrom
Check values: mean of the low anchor 12.5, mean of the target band 15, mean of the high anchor 14.5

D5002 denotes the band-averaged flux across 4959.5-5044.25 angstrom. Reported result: 14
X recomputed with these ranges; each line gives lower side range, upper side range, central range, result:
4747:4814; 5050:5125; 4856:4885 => 0.07 mag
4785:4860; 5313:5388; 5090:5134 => -0.09 mag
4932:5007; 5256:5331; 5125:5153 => -0.13 mag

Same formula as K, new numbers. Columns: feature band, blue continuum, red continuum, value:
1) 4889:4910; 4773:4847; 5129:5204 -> 0.54 angstrom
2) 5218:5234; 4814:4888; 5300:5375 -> 0.06 angstrom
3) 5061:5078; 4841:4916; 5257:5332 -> -3.14 angstrom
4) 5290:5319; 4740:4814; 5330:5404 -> 0.76 angstrom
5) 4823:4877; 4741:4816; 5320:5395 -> 2.88 angstrom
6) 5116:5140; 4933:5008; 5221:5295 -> -2.22 angstrom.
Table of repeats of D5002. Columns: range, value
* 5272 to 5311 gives 14.1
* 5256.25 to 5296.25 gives 14.3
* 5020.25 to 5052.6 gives 14.6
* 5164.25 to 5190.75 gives 14.5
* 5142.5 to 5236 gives 14.9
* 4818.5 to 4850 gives 11.5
